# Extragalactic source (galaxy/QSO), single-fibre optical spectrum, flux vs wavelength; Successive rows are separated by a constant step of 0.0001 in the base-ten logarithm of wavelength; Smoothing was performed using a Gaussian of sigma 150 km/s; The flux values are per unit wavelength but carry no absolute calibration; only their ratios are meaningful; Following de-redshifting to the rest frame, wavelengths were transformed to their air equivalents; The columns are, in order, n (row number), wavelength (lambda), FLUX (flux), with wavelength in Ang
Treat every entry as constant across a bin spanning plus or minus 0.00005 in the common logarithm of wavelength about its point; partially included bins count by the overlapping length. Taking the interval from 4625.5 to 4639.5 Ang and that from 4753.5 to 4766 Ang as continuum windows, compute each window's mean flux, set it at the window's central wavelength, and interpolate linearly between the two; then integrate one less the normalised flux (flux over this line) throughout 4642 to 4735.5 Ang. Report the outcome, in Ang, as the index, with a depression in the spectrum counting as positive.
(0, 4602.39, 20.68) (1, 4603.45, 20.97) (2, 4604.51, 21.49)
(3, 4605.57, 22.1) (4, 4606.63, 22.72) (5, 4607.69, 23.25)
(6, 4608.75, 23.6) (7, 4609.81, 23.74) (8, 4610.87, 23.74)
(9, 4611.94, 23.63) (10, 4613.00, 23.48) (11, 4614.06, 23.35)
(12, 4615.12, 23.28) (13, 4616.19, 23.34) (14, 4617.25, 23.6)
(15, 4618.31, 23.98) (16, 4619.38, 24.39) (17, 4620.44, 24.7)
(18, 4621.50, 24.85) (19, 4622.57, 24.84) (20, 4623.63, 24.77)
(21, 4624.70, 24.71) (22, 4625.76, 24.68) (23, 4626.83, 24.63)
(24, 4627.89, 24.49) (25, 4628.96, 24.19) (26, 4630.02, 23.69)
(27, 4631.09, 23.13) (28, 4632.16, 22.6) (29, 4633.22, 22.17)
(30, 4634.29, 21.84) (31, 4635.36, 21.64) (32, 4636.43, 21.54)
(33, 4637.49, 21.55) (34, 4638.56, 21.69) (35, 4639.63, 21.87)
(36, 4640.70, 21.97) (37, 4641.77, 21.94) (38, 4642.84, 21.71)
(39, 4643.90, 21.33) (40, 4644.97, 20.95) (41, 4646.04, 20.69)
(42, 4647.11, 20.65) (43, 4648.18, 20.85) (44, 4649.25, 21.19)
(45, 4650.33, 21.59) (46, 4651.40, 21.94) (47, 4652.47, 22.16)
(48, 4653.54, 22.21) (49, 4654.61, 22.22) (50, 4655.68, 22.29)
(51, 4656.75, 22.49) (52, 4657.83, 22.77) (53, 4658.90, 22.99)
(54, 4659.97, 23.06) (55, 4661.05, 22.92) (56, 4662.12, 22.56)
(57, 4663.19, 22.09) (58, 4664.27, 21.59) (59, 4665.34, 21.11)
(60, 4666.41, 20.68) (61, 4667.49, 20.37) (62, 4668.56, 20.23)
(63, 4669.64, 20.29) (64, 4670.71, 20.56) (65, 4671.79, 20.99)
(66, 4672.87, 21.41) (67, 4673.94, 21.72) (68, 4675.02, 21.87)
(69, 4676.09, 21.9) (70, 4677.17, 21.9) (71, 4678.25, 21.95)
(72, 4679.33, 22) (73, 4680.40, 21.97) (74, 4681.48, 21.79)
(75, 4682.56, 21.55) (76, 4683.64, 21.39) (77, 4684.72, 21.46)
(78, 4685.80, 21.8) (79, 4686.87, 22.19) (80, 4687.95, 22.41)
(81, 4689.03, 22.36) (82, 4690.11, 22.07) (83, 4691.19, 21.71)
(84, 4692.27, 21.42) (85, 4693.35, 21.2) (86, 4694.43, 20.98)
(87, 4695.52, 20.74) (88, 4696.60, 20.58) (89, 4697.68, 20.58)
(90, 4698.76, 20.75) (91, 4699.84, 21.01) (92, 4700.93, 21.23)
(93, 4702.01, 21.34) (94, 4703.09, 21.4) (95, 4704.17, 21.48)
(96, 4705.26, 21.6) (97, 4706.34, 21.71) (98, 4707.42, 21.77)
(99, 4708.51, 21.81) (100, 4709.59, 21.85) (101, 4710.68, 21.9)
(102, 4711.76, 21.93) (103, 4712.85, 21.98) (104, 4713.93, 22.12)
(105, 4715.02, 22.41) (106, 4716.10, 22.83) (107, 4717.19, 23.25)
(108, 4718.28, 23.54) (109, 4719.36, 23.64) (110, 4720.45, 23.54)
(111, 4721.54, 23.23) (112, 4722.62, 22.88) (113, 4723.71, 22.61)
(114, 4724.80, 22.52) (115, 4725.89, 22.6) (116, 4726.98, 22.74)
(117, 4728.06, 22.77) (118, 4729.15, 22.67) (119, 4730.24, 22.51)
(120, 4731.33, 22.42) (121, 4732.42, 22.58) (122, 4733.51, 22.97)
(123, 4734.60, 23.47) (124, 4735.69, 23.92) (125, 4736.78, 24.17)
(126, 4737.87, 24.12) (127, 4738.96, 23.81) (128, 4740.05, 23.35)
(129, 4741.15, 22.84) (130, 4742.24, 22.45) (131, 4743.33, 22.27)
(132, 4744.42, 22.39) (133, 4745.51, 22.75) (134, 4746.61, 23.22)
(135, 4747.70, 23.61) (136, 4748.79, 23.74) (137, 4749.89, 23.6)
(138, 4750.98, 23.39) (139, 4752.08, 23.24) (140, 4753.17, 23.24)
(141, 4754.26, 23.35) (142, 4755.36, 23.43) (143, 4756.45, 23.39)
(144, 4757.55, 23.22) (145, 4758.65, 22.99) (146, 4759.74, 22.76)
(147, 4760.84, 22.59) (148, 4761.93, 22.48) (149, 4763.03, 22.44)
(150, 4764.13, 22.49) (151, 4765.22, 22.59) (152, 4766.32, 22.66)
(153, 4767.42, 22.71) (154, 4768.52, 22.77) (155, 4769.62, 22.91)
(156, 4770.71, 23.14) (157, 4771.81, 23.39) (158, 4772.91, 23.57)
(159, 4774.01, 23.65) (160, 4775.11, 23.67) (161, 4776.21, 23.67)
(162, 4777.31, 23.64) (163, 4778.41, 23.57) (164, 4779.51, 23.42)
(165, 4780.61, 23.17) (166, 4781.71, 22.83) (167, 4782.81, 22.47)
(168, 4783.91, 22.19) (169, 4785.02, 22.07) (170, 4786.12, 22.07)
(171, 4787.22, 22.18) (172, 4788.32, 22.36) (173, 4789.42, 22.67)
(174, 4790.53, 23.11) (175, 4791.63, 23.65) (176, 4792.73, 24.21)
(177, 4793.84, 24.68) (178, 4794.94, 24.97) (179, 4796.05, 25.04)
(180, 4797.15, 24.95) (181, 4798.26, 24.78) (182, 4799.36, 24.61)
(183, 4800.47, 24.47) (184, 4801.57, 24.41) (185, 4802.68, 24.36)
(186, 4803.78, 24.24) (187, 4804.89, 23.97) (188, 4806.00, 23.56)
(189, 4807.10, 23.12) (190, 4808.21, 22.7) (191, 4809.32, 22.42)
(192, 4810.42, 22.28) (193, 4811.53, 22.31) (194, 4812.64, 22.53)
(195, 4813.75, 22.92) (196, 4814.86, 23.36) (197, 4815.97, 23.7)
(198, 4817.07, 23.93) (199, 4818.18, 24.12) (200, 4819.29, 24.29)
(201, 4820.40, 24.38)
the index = 3.9 Ang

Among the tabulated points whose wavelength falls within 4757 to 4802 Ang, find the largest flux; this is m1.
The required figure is 25.04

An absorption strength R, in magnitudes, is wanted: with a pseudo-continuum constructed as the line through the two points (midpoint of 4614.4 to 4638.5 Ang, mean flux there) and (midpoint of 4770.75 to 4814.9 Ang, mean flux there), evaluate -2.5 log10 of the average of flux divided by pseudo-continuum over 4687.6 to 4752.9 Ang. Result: 0.049 mag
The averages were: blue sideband 23.5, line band 22.4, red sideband 23.4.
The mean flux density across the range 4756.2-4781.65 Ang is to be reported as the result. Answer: 23.1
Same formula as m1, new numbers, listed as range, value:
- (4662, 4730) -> 23.64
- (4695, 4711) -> 21.9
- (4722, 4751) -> 24.17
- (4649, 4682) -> 23.06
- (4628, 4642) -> 24.19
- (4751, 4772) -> 23.43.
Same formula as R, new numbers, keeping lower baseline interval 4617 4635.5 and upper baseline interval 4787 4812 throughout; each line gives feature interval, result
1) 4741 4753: 0.033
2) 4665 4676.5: 0.137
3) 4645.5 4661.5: 0.089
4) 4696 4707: 0.127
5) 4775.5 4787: 0.039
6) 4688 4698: 0.119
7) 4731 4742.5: 0.022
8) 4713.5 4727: 0.041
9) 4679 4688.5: 0.094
